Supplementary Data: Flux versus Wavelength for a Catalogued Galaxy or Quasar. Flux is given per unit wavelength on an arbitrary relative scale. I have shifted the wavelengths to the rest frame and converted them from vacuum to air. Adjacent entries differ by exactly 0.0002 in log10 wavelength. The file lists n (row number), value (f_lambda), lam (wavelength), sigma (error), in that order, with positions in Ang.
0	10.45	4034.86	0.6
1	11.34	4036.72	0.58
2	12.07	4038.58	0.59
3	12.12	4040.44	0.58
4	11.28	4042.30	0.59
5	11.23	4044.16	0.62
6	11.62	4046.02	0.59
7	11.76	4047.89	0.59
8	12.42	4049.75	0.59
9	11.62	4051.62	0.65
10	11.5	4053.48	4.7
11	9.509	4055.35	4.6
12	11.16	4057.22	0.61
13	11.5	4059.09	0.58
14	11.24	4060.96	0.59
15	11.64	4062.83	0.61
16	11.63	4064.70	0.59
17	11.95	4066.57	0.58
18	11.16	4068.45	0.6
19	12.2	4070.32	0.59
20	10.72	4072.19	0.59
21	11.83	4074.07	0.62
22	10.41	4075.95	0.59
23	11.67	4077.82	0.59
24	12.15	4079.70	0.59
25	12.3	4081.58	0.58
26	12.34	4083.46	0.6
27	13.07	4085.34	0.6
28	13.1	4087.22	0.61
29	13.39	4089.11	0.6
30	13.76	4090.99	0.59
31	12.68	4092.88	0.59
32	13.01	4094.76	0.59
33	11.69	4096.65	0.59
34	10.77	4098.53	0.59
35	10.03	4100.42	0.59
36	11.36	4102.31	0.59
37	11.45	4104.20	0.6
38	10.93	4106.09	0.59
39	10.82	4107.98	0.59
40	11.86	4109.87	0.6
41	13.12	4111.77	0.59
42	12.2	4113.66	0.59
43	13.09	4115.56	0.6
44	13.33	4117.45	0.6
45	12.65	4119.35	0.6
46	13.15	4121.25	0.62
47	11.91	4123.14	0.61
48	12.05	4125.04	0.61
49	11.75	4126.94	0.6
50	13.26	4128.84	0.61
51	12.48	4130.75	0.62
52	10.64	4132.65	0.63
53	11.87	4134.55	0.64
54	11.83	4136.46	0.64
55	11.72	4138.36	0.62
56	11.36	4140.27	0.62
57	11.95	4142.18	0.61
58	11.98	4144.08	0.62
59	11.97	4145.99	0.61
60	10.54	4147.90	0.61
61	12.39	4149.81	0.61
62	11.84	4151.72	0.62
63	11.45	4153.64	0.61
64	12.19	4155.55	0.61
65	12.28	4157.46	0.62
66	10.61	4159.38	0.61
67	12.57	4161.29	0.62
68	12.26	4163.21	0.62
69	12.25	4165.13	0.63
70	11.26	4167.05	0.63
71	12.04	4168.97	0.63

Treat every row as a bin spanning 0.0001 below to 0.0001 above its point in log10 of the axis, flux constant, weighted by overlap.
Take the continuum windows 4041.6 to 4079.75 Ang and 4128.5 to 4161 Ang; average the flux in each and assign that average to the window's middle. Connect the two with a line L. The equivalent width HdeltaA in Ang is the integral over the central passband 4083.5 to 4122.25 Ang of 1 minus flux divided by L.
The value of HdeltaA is -2.25 Ang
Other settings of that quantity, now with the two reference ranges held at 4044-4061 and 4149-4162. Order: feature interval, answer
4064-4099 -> -1.8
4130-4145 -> 0.1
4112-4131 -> -1.5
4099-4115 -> 0.2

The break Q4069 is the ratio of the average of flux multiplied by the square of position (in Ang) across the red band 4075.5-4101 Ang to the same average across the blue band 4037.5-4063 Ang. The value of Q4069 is 1.1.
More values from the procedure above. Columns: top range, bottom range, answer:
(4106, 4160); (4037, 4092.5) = 1.05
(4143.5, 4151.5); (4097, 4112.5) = 1.06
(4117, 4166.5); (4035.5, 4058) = 1.10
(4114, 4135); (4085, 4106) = 1.04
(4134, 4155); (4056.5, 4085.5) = 1.04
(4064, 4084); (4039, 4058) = 1.03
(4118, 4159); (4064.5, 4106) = 1.03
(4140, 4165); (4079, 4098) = 0.96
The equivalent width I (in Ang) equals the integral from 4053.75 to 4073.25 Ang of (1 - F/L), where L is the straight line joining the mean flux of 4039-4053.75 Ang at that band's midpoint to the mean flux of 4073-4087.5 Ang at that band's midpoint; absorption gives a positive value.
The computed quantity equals 1.0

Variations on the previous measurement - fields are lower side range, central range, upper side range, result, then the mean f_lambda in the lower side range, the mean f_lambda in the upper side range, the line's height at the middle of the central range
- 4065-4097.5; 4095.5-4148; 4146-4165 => 0.5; 12.2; 11.8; 12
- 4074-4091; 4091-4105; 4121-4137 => 0.6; 12.4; 12.1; 12.3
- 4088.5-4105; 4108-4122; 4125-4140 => -0.8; 12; 11.9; 12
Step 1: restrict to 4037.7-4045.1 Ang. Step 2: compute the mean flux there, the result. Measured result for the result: 11.7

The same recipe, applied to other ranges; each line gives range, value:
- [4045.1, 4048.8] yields 11.7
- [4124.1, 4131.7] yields 12.4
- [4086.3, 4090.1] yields 13.2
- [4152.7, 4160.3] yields 11.6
